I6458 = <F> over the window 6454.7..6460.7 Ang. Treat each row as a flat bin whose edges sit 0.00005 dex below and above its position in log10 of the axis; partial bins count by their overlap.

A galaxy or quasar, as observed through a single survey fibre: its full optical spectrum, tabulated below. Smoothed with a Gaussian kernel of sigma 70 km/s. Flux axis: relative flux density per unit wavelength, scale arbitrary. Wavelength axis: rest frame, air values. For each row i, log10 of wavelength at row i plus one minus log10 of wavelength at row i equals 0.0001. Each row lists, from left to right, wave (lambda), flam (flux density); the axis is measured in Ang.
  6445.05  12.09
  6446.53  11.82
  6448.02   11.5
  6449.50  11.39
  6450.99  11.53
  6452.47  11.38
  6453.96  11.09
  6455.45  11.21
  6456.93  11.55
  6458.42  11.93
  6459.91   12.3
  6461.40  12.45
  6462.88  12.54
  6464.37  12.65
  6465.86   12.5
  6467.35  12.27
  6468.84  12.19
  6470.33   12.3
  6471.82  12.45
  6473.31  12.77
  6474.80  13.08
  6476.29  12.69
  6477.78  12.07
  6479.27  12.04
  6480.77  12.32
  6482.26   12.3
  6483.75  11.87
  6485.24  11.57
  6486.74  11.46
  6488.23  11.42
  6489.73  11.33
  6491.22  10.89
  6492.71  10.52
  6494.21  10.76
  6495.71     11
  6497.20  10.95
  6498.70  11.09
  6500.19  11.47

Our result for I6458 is 11.7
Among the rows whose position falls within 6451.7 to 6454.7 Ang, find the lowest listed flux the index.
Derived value 11.09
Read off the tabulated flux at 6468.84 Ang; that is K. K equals 12.19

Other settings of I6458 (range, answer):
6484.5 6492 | 11.3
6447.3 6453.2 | 11.5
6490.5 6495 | 10.7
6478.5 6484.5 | 12.1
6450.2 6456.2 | 11.3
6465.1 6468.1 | 12.4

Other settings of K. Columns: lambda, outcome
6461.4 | 12.45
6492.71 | 10.52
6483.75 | 11.87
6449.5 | 11.39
